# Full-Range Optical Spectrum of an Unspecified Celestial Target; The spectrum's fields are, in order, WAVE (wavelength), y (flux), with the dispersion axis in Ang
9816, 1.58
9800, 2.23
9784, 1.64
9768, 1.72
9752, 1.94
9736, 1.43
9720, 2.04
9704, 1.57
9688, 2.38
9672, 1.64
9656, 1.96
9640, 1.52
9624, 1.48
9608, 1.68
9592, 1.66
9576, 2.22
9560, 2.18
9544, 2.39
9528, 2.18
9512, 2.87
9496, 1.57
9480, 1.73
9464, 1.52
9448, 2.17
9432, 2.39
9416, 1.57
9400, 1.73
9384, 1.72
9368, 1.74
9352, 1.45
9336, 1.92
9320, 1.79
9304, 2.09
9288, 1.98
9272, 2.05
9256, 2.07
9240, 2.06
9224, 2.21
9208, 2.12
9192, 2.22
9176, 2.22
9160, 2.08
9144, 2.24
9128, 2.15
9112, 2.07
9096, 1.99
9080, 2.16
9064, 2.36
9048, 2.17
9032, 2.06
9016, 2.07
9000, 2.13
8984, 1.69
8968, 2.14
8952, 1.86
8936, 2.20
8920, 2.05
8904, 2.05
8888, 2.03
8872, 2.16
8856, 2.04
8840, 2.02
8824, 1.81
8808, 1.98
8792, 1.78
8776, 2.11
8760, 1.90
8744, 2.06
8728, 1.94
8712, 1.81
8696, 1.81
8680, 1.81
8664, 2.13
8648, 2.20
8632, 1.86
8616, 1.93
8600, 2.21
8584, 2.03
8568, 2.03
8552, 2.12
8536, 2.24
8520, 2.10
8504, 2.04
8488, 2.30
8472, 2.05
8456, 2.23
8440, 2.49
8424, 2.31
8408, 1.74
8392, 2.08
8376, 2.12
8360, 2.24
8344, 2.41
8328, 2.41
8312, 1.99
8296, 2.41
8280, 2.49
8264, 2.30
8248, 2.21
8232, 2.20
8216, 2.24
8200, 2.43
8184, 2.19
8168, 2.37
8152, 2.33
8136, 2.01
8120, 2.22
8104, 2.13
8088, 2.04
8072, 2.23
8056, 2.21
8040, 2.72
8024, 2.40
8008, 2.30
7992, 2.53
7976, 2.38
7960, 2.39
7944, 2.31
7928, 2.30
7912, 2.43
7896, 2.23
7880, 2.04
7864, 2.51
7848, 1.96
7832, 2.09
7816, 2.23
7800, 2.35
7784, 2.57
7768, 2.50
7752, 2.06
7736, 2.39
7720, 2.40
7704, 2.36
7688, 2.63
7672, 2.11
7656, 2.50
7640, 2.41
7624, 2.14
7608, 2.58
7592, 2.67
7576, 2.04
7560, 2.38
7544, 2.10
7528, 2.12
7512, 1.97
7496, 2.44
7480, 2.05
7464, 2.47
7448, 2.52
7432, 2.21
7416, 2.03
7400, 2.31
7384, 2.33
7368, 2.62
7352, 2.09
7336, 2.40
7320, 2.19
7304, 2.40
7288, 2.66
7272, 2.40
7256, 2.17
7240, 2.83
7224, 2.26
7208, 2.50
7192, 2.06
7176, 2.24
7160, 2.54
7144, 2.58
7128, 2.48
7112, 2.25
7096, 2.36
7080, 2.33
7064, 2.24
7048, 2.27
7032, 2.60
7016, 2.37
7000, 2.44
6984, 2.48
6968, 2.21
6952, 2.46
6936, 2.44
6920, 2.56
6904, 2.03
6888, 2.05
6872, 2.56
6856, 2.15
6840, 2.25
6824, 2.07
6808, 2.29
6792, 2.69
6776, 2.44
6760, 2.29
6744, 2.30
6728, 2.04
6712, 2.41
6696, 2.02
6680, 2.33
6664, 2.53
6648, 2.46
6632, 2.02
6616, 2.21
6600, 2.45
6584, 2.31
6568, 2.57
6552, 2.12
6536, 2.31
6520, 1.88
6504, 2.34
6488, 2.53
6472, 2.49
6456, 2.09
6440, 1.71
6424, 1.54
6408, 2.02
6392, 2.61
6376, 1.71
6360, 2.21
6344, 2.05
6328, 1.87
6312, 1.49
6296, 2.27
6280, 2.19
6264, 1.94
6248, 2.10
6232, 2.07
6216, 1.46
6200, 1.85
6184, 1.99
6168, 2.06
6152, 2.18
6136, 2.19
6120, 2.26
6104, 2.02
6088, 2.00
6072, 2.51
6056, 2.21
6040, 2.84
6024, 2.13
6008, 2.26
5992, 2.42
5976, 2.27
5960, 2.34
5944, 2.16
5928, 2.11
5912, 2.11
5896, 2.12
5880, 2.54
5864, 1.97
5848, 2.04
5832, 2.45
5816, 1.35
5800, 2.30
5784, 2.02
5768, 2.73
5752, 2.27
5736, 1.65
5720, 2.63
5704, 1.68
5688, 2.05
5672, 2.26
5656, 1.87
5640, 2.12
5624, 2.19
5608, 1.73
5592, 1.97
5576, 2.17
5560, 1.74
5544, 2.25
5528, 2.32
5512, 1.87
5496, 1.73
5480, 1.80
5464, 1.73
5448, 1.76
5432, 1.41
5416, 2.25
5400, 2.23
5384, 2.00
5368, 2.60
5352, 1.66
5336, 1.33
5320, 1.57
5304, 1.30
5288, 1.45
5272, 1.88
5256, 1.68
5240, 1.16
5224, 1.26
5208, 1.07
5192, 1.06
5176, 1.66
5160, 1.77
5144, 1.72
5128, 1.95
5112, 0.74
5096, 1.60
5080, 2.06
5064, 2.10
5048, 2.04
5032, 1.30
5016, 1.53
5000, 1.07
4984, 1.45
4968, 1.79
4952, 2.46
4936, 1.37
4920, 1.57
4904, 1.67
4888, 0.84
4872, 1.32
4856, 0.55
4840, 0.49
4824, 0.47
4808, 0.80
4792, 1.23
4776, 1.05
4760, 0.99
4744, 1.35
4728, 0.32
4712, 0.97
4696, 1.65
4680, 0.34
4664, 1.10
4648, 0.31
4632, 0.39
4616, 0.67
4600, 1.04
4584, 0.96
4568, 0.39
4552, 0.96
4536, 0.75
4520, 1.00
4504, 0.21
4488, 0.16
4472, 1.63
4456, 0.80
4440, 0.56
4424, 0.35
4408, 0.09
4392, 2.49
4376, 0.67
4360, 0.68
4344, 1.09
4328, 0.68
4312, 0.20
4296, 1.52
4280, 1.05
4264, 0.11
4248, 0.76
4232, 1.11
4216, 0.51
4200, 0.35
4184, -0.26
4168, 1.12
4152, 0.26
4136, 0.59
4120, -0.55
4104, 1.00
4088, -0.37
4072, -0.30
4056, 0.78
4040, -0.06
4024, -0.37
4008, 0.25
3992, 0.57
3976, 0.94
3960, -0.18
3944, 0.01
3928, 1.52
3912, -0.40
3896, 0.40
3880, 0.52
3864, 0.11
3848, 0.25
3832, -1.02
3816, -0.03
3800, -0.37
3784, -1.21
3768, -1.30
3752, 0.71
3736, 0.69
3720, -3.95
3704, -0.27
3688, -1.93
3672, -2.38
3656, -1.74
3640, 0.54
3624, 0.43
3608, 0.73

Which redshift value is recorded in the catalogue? 0.22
